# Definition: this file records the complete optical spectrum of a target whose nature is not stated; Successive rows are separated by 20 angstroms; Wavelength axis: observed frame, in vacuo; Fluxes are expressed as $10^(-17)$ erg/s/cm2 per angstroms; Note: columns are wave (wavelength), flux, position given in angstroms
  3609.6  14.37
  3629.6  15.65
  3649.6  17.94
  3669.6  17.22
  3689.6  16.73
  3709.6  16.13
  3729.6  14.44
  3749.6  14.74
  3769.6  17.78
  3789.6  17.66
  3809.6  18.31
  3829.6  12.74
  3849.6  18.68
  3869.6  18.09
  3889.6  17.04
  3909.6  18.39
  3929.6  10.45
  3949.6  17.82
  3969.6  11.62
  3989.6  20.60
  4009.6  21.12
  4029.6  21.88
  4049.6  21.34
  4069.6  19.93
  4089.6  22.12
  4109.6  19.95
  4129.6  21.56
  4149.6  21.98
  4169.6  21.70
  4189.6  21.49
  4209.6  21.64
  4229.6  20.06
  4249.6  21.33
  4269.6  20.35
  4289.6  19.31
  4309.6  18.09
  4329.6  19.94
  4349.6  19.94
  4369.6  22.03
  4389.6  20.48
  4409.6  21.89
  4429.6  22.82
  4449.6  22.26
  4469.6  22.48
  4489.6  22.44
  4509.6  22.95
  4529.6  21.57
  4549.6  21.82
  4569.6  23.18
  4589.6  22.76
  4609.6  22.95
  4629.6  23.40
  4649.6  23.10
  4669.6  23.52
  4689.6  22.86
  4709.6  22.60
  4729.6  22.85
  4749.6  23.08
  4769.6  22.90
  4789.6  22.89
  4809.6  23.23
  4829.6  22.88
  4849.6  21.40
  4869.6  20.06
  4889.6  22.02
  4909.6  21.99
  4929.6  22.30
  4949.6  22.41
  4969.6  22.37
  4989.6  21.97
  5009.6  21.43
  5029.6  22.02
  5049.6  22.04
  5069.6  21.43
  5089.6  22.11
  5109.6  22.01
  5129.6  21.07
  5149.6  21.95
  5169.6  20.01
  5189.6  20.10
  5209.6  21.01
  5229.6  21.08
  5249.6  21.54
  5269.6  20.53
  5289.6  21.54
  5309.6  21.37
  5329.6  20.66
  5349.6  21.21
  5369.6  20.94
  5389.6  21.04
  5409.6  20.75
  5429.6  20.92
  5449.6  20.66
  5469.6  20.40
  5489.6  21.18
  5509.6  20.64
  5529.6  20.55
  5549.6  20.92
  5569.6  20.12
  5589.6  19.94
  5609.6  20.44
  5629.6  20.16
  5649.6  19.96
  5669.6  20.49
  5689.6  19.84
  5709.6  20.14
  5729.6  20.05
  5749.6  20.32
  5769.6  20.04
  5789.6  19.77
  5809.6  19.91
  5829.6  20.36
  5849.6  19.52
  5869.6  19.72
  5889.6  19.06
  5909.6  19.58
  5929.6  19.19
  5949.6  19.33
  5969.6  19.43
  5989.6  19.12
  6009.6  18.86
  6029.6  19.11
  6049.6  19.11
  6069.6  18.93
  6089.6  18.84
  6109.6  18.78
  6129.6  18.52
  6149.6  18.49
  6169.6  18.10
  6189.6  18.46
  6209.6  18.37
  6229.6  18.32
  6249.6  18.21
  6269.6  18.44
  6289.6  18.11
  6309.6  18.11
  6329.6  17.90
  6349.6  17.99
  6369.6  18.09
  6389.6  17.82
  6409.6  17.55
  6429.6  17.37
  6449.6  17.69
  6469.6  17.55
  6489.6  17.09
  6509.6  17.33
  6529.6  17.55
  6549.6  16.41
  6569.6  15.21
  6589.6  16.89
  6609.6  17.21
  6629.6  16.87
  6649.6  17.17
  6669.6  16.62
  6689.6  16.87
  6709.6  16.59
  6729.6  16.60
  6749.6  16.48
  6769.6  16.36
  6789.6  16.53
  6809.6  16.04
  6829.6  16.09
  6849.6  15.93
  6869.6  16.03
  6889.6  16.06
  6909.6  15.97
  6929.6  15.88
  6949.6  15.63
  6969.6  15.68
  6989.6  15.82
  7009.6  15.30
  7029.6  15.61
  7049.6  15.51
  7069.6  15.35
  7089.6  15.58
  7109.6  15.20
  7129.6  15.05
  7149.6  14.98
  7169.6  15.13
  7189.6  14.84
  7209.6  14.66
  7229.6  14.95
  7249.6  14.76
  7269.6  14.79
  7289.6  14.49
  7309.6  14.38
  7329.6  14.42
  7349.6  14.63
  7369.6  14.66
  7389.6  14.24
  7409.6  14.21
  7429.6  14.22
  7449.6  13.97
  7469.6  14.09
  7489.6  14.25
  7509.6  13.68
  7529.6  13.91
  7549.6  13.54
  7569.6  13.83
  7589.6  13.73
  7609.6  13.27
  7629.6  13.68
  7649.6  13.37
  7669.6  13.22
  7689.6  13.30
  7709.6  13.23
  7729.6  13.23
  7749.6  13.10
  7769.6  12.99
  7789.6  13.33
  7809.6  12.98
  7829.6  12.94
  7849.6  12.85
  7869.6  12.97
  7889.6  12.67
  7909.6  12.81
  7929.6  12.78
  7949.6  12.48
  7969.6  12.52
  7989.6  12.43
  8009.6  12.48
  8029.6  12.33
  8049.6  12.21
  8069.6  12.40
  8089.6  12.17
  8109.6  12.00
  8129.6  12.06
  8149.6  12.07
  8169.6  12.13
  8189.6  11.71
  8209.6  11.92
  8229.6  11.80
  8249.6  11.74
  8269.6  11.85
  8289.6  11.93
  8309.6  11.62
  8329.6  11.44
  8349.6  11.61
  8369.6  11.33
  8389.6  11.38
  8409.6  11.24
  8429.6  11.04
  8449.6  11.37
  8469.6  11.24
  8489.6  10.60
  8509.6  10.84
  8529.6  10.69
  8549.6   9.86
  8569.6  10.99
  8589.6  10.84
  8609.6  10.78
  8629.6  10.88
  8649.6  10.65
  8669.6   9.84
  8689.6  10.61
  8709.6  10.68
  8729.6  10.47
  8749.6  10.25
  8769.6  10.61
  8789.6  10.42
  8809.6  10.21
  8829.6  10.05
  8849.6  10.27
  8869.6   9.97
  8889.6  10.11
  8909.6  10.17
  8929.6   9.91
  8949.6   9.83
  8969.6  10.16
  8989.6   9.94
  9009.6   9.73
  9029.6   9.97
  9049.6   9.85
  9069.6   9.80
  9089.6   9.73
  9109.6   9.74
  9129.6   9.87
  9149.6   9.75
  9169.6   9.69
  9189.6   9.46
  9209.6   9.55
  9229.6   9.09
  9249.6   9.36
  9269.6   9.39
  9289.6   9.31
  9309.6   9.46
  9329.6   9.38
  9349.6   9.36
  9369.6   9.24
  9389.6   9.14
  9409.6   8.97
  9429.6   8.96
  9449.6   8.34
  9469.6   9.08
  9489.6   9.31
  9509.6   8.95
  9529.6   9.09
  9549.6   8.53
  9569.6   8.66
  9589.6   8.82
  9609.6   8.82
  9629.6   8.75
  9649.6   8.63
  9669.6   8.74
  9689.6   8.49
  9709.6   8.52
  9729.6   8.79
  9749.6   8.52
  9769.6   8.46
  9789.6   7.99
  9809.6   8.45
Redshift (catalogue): 0.000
